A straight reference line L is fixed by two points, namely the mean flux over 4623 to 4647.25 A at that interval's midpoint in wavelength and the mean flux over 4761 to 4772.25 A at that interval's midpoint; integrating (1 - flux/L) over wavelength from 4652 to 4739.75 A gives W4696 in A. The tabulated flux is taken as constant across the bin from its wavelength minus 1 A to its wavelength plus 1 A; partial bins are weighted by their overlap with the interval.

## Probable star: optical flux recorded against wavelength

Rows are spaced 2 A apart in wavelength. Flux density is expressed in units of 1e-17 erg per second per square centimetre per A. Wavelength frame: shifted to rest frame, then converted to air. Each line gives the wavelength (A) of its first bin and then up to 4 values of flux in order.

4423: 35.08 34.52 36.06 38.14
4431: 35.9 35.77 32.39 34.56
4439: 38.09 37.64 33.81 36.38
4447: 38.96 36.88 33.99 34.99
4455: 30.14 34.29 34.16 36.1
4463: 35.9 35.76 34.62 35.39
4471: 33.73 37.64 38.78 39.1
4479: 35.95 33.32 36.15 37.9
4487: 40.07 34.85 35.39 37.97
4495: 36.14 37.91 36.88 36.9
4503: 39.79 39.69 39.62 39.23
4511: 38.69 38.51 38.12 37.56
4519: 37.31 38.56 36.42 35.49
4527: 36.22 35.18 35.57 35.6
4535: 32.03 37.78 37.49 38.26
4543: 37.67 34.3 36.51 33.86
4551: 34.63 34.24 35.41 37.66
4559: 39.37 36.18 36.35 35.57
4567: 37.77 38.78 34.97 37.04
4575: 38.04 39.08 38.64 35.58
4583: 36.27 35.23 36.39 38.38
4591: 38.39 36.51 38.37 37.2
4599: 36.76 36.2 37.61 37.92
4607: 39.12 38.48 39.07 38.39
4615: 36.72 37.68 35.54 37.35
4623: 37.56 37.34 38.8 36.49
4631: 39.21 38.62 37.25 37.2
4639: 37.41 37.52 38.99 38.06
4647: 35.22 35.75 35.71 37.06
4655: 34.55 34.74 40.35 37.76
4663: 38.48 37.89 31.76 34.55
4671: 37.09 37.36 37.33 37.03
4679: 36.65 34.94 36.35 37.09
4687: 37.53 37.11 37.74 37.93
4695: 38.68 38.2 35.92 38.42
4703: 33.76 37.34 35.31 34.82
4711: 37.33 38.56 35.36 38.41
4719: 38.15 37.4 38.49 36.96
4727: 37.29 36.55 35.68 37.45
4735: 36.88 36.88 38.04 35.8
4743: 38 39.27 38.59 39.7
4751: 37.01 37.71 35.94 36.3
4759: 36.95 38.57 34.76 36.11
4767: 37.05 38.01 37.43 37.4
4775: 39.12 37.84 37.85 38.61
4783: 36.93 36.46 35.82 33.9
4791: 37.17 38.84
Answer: 1.1 A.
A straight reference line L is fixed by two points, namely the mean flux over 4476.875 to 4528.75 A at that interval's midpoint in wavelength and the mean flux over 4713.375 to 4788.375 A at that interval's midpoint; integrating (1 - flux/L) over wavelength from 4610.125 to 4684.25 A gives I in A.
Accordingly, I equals 0.6 A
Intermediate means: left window 37.4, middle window 37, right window 37.3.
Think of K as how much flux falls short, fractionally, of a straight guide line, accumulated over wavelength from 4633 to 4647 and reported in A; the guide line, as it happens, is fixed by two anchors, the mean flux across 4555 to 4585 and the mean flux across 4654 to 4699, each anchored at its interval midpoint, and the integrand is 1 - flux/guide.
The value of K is -0.26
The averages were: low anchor 37.1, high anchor 36.8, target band 37.6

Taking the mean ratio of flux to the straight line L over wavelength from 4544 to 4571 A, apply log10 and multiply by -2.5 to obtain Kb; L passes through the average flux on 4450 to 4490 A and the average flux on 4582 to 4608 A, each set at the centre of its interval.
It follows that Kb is 0.02 mag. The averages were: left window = 35.6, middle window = 36.2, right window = 37.3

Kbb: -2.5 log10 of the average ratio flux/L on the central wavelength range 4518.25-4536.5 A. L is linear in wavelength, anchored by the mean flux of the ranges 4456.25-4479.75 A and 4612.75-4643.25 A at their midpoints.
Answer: 0.02 mag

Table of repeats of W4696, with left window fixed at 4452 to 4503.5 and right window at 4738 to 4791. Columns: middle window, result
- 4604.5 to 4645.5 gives -1.3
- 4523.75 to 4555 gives 0.6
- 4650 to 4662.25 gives 0.0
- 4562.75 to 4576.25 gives -0.2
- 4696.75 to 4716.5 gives 0.3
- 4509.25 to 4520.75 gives -0.6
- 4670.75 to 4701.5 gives -0.2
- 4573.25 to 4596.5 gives -0.5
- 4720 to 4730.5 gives 0.0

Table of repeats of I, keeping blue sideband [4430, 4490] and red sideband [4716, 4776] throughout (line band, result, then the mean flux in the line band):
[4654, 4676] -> 0.2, 36.5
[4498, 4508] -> -0.7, 38.6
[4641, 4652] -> 0.0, 36.8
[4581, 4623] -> -0.9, 37.3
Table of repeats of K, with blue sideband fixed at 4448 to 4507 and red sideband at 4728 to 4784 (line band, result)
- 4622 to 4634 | -0.37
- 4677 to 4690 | 0.16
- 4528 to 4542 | 0.20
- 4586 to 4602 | -0.23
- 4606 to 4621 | -0.41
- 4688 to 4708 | 0.06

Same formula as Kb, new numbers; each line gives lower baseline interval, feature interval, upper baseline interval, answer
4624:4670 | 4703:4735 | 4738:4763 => 0.01 mag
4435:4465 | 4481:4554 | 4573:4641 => -0.02 mag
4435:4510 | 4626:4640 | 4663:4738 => -0.03 mag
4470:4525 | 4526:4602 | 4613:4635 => 0.03 mag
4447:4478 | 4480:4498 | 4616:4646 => -0.02 mag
